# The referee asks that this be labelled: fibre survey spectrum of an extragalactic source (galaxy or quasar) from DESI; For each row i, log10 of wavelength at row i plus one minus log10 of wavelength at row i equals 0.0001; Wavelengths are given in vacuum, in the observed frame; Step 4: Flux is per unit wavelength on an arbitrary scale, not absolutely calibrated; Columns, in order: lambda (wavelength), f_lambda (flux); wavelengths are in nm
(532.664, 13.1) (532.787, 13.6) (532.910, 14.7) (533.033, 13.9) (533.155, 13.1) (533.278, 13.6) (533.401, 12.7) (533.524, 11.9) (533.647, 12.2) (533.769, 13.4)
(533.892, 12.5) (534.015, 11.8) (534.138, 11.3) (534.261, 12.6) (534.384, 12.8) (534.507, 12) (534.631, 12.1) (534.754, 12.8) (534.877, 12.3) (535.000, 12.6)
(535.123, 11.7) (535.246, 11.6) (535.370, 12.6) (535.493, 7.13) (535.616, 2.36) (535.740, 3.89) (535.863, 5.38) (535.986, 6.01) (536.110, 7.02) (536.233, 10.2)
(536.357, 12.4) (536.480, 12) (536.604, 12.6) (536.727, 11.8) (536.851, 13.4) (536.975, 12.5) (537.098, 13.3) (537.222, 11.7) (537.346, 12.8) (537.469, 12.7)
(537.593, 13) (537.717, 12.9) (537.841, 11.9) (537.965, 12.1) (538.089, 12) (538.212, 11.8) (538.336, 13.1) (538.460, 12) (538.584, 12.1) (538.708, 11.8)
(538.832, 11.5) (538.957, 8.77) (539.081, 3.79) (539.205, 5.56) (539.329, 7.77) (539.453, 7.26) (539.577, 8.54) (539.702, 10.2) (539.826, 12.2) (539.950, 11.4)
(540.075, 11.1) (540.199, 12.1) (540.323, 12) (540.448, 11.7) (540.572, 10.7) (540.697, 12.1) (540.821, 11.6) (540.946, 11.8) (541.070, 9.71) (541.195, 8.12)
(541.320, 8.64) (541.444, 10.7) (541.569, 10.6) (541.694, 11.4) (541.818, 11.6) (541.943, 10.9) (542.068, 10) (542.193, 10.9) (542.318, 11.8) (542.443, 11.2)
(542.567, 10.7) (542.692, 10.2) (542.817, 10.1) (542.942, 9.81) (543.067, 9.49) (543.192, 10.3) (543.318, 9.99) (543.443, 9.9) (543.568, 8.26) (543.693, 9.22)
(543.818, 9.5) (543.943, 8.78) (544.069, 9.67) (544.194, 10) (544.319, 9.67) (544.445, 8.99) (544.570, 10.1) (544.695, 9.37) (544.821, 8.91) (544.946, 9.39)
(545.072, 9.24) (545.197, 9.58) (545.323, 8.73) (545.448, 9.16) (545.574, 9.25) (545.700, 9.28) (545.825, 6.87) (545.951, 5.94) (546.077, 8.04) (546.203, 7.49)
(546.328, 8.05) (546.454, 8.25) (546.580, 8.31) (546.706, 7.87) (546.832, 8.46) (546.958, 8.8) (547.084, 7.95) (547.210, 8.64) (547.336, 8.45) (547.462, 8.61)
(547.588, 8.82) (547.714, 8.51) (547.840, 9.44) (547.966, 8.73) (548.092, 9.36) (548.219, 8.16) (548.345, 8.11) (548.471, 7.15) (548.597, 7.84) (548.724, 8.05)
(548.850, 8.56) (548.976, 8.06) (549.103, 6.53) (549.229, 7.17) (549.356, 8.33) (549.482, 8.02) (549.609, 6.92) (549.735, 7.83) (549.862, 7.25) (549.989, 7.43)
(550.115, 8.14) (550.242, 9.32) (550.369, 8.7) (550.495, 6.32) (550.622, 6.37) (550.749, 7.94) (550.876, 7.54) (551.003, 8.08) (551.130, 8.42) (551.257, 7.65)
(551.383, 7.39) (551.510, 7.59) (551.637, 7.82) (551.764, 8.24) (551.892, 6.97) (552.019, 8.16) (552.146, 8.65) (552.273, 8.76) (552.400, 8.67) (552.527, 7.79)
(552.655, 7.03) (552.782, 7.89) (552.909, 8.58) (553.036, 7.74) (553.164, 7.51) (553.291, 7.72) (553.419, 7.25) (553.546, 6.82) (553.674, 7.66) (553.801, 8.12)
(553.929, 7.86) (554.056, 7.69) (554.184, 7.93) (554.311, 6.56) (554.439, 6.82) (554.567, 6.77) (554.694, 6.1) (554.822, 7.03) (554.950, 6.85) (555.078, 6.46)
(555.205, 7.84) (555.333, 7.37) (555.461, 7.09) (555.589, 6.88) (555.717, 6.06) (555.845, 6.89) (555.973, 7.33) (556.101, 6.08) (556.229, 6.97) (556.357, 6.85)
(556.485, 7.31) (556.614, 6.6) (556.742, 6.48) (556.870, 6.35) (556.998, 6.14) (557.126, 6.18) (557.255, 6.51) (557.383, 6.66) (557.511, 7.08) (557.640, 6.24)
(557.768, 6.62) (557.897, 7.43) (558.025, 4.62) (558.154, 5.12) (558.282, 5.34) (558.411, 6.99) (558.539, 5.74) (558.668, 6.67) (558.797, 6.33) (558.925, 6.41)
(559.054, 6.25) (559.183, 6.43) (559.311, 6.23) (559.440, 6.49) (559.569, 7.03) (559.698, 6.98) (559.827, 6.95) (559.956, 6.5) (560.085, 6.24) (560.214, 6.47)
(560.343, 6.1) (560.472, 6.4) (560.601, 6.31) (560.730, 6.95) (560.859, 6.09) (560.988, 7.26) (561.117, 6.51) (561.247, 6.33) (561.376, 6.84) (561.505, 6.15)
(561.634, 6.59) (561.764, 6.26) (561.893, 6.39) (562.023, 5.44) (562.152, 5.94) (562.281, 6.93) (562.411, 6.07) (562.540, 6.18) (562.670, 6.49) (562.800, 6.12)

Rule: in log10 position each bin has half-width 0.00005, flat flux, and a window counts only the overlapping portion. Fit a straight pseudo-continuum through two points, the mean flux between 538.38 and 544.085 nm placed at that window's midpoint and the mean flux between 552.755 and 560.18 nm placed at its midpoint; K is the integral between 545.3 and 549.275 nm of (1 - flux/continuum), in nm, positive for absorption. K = 0.28 nm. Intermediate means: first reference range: 10.2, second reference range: 6.8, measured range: 8.21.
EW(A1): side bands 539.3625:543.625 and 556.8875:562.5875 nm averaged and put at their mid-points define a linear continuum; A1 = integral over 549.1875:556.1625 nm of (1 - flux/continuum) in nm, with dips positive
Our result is 0.39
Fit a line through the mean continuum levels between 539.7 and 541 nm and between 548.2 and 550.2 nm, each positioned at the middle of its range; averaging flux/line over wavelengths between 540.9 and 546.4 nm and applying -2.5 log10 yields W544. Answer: 0.07 mag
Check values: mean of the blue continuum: 11.6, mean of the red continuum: 7.73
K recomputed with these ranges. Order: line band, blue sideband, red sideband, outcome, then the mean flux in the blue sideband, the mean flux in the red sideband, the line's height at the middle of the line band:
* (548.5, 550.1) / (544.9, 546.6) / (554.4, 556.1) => 0.030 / 8.39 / 6.86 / 7.82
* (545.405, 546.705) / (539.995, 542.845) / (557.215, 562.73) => 0.228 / 10.9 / 6.38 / 9.75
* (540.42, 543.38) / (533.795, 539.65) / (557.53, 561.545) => -0.261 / 10.7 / 6.4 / 9.71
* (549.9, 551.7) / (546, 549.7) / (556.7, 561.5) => -0.015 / 8.15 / 6.41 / 7.69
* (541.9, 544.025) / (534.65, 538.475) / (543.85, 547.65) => -0.150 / 11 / 8.69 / 9.38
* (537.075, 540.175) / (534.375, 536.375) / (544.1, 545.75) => -0.438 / 9.55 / 9.37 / 9.49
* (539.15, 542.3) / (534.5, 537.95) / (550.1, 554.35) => -0.136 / 10.8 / 7.79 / 9.96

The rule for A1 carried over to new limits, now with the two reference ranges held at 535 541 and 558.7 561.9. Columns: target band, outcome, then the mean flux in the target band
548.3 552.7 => 0.26 nm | 7.8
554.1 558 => 0.27 nm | 6.77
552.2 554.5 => 0.02 nm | 7.69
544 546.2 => 0.09 nm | 8.91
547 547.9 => 0.02 nm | 8.64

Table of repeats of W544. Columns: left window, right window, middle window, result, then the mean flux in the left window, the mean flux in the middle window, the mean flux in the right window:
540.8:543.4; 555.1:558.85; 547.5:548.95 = 0.05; 10.4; 8.43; 6.54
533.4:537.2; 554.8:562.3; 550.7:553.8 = -0.02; 10.9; 7.83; 6.51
